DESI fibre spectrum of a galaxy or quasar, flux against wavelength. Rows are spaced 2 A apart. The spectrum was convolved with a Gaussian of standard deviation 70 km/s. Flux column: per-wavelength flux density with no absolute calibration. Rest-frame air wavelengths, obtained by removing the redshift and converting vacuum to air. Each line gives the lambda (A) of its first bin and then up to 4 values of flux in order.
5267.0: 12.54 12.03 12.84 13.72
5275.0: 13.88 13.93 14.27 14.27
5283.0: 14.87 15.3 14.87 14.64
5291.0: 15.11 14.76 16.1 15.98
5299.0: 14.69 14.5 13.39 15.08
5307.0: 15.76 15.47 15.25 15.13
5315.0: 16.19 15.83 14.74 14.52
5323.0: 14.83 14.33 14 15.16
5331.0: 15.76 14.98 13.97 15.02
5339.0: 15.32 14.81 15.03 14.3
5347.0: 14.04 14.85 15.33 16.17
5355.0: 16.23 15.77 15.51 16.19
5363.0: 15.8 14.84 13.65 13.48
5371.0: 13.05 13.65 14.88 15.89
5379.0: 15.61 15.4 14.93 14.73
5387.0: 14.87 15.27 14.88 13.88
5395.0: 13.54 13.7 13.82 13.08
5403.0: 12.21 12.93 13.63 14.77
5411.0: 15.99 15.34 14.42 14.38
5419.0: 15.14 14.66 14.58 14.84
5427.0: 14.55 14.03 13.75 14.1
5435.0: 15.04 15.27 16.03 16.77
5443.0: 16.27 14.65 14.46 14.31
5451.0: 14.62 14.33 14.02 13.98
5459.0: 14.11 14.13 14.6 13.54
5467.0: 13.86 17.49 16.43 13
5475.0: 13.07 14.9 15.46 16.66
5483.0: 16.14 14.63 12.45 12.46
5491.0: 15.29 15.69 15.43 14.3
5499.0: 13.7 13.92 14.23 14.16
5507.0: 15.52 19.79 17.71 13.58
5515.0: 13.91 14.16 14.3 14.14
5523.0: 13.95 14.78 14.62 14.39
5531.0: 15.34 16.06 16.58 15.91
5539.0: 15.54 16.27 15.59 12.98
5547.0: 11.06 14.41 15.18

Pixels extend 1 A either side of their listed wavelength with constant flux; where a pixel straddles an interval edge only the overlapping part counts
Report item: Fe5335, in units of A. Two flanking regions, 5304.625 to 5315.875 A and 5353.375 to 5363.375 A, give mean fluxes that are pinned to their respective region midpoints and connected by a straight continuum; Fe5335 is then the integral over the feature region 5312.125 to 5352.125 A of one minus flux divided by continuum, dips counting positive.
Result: 1.98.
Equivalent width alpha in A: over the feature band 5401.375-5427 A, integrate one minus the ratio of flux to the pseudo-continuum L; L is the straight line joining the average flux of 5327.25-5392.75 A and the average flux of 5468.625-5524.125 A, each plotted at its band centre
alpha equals 0.9 A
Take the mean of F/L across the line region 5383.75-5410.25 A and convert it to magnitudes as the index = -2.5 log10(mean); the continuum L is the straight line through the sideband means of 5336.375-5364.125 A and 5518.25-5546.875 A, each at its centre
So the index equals 0.092 mag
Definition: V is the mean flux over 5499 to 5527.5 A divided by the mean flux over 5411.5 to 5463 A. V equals 1.01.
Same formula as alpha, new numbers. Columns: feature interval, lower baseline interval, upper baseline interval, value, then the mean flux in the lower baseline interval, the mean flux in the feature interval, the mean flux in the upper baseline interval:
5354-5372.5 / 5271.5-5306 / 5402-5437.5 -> -0.5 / 14.6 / 14.9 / 14.4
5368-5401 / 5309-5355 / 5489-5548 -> 1.2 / 15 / 14.4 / 14.9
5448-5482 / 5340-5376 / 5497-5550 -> 0.6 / 14.9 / 14.6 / 14.9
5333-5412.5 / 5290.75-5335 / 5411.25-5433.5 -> 0.8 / 15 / 14.7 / 14.6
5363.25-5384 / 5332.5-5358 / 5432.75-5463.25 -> 0.6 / 15.1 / 14.6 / 14.8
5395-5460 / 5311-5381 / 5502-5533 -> 2.2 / 15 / 14.5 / 15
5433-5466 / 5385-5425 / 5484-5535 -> -0.5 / 14.3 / 14.7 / 14.8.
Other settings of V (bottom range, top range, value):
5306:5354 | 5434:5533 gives 0.99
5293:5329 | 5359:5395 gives 0.98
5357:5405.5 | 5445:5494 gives 1.01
